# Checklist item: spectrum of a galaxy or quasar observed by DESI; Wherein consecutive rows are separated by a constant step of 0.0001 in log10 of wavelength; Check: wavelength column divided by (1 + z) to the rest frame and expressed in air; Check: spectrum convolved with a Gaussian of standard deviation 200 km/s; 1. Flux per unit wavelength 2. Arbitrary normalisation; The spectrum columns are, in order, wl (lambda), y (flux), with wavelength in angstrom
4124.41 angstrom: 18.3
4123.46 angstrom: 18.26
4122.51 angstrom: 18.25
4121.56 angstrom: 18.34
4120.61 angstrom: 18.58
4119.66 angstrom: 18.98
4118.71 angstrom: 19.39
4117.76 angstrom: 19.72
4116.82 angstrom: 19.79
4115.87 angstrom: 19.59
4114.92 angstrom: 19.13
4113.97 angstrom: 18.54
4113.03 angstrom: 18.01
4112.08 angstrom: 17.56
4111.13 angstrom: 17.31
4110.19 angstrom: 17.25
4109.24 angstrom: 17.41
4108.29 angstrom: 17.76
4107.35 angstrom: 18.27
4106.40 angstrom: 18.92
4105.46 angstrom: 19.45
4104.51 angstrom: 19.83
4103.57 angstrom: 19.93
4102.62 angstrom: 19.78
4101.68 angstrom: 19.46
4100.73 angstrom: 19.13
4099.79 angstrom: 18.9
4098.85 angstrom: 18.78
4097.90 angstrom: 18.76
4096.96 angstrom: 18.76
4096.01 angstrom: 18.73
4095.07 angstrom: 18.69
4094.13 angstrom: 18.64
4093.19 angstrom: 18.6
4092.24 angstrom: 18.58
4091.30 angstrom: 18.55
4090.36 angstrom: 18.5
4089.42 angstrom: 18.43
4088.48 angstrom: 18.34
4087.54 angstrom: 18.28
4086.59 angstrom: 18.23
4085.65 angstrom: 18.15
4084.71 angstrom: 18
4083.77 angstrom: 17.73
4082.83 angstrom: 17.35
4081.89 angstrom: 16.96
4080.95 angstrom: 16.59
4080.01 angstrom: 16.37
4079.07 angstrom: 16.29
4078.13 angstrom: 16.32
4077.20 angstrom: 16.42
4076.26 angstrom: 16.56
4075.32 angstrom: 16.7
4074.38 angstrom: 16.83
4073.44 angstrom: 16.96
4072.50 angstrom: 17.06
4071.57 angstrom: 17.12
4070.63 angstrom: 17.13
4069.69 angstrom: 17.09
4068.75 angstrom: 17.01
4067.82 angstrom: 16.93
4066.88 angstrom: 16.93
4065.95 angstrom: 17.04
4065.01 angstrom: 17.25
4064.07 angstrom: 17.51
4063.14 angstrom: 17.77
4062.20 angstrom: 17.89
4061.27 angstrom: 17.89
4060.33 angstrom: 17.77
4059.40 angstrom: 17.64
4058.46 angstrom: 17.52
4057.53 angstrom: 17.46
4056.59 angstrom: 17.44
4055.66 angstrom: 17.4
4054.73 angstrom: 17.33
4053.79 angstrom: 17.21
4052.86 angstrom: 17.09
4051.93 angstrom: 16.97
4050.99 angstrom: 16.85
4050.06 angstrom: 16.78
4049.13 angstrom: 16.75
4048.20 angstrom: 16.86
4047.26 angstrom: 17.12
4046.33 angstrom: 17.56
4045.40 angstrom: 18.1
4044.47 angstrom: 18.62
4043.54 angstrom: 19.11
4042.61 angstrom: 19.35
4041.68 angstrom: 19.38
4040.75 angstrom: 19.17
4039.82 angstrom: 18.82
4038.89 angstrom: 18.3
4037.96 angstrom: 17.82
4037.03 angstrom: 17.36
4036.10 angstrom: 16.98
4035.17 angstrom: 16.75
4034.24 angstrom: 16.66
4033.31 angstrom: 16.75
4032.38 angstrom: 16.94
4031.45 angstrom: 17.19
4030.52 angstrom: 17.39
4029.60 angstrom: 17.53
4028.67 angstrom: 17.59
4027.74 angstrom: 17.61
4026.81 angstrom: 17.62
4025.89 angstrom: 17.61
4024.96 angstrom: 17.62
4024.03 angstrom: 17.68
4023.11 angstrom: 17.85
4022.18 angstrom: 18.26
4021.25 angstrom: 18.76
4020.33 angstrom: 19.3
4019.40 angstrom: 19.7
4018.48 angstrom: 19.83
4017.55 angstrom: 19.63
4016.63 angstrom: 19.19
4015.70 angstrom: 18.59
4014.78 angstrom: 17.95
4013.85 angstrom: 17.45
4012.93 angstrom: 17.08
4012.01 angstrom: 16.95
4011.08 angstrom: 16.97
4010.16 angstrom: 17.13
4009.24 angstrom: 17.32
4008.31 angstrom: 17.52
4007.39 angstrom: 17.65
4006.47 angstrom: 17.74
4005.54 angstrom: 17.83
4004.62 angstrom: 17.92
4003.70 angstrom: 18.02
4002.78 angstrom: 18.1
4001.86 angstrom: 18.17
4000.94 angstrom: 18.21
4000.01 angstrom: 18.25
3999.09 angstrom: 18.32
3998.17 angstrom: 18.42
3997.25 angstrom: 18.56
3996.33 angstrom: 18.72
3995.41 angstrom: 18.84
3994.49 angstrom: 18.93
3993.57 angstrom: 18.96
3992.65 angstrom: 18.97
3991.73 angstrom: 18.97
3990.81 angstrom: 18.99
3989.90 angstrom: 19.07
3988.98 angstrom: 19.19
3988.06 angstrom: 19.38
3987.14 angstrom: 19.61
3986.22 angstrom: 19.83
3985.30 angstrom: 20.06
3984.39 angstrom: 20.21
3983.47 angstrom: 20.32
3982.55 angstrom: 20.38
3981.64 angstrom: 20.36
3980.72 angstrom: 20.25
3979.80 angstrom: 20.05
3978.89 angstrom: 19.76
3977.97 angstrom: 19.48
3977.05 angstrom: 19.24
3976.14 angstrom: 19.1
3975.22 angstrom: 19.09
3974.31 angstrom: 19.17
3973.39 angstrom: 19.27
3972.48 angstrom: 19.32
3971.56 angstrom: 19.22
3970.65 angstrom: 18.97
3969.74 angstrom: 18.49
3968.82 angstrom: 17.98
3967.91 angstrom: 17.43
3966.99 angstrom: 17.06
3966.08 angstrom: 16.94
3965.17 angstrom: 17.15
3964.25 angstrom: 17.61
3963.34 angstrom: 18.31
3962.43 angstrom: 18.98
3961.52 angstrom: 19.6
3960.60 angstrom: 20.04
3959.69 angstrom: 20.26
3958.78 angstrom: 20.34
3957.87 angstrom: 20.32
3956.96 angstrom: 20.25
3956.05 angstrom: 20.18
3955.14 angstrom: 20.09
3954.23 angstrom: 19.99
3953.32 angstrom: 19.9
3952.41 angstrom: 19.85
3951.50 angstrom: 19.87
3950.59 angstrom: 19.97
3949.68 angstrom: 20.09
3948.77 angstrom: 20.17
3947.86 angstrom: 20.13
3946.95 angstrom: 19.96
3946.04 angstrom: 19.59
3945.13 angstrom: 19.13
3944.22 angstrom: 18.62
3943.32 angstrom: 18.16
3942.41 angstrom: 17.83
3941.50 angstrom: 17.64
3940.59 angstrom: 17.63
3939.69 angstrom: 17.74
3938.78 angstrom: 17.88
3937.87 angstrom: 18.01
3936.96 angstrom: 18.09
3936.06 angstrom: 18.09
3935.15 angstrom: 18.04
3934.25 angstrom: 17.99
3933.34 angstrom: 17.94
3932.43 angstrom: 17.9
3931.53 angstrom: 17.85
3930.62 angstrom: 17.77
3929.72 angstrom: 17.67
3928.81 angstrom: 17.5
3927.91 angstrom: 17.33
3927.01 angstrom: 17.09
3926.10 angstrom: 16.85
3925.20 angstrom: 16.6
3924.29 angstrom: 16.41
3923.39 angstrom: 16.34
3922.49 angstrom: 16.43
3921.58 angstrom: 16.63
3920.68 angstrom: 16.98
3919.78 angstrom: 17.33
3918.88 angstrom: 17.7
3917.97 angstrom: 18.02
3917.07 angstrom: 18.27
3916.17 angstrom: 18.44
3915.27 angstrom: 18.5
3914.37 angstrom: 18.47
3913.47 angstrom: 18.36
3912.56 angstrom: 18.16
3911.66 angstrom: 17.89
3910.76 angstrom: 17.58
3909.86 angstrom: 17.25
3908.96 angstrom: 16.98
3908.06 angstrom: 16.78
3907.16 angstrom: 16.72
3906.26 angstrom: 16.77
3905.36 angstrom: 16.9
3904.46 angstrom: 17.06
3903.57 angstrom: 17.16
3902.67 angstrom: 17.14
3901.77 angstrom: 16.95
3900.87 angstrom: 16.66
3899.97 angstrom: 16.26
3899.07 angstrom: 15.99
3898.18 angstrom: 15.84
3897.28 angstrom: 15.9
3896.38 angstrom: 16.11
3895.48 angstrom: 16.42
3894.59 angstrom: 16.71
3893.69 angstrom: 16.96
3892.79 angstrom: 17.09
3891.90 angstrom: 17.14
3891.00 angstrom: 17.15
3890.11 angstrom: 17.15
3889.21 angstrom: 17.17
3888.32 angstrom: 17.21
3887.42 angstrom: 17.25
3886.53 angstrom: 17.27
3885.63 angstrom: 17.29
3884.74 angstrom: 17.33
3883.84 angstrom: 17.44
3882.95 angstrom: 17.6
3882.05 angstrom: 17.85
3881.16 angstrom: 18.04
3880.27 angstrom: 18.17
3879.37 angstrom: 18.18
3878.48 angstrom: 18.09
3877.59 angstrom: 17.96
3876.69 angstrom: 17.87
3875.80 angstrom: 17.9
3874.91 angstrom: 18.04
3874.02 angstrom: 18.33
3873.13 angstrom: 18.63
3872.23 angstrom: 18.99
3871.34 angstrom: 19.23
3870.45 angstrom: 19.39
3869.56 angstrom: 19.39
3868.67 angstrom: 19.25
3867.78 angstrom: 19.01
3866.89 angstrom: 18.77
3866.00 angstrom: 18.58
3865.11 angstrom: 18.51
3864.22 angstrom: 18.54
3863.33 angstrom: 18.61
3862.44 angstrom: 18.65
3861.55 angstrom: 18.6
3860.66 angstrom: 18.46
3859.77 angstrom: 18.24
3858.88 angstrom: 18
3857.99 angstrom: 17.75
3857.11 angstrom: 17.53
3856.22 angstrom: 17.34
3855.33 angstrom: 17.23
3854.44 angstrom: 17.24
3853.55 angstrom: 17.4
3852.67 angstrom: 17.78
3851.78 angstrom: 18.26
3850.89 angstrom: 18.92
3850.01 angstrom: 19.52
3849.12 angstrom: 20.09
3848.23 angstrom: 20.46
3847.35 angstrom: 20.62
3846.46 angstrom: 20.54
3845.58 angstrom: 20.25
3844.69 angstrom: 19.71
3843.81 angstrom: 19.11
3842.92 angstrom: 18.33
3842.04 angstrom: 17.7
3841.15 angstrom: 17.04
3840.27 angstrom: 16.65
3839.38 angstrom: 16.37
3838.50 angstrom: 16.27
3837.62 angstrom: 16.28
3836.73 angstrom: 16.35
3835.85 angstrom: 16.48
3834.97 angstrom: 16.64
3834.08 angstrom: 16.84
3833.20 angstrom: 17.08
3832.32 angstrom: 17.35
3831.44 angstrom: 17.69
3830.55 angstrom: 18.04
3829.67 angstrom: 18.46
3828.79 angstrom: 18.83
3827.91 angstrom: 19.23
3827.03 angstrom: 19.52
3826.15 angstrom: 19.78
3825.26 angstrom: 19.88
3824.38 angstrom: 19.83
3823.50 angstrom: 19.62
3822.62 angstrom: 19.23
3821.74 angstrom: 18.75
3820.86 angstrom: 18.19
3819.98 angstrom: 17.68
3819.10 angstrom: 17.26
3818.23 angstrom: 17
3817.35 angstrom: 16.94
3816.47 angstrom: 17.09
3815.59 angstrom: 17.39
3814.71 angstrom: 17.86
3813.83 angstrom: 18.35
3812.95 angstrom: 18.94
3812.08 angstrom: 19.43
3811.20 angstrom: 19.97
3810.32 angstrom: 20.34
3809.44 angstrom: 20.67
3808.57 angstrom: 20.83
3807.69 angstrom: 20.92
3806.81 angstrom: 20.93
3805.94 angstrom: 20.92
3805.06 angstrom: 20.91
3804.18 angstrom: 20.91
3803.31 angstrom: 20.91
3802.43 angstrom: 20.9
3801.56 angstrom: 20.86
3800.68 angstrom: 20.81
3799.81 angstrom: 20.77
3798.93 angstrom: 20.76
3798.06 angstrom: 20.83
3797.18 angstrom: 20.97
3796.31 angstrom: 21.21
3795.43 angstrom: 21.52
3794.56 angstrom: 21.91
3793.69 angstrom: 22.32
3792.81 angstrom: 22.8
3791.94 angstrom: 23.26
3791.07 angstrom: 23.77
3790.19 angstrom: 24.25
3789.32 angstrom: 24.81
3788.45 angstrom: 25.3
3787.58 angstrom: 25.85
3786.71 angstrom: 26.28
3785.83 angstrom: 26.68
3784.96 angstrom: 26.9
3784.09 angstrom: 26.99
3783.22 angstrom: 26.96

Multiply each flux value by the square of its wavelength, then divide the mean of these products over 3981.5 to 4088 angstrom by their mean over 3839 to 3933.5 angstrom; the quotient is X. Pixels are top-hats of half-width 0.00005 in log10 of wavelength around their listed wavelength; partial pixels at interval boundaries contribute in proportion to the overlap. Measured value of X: 1.1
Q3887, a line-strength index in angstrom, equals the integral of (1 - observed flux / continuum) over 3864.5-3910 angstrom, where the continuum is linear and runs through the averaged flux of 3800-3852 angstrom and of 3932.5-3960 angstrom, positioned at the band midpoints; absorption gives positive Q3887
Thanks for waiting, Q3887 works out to 3.5 angstrom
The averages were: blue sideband 18.9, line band 17.5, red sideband 19.1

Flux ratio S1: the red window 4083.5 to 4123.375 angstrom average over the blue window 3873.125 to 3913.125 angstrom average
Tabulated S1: 1.1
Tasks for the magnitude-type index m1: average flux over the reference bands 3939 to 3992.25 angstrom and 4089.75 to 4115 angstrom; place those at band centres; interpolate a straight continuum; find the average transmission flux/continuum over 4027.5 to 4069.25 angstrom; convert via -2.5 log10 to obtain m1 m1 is 0.08 mag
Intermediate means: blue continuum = 19.2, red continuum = 18.6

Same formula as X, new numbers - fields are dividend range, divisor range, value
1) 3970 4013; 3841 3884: 1.08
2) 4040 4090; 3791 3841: 1.03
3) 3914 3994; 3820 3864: 1.08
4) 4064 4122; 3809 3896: 1.12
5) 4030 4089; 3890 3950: 1.06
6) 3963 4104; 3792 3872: 1.06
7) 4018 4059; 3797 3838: 1.05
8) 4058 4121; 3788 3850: 1.06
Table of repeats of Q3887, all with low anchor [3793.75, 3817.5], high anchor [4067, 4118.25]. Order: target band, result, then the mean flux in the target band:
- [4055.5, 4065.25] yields 0.37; 17.6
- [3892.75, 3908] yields 2.25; 16.6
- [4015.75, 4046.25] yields 0.63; 18.1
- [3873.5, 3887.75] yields 1.34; 17.8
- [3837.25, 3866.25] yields 2.25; 18.3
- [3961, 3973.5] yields 0.46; 18.3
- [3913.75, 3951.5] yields 2.37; 18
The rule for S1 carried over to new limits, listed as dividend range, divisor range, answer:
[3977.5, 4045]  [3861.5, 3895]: 1.02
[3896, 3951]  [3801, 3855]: 0.94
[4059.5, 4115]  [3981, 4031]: 0.97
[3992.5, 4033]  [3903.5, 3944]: 1.03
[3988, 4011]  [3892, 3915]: 1.08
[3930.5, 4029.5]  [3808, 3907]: 1.04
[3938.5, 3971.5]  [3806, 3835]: 1.01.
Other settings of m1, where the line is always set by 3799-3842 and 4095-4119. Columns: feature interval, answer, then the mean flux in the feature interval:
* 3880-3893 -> 0.08 mag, 17.4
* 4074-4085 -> 0.12 mag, 16.8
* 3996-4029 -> 0.04 mag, 18.1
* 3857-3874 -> 0.01 mag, 18.7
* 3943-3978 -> -0.03 mag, 19.2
